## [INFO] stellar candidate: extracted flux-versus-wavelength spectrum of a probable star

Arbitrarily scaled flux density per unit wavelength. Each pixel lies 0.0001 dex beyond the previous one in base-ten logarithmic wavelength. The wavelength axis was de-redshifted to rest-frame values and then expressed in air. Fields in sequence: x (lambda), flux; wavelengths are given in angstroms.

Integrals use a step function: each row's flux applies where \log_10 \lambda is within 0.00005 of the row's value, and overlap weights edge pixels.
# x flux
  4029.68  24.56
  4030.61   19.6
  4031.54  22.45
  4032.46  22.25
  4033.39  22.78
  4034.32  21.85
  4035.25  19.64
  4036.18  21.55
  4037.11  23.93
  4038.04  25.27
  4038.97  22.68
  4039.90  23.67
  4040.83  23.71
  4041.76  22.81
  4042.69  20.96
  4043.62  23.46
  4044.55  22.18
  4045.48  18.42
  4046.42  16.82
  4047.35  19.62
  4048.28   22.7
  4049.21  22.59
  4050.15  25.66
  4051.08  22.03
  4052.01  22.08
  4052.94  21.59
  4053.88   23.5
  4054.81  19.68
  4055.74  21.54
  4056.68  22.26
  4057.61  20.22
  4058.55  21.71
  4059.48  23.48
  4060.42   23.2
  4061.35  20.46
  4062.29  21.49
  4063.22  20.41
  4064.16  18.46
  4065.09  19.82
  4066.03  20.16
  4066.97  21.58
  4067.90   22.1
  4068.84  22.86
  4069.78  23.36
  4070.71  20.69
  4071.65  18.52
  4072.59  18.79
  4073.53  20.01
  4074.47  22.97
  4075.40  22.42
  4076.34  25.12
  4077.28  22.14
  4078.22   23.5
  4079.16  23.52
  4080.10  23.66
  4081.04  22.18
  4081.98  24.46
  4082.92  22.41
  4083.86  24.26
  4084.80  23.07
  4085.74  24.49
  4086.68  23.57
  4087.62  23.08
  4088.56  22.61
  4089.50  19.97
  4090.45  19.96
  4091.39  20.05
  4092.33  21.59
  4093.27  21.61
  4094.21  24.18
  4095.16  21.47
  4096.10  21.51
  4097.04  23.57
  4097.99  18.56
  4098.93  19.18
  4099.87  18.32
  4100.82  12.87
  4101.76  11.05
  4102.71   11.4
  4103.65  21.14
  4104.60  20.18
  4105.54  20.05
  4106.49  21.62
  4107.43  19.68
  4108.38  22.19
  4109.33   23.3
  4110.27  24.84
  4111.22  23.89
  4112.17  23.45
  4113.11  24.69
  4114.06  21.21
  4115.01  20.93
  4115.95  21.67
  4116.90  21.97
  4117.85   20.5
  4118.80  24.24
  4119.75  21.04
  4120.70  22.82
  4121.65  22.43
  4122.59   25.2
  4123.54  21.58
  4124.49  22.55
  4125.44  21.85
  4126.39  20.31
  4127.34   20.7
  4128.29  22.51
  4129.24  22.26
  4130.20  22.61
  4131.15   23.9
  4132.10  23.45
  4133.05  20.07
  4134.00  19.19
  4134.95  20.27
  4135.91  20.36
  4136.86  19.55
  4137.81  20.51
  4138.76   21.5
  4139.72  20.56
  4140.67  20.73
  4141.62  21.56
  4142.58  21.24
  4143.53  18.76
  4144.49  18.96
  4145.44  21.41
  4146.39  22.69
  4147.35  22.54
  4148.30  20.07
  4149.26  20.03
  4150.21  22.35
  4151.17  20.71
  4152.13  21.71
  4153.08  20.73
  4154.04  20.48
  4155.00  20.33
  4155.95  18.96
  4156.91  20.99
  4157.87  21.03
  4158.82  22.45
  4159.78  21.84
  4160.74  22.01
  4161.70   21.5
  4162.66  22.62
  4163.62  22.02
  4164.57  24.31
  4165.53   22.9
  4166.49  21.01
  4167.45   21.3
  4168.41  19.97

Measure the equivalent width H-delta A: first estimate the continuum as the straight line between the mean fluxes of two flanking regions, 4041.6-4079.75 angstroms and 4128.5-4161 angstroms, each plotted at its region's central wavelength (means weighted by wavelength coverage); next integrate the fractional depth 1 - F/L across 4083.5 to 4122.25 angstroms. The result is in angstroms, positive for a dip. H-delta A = 0.2 angstroms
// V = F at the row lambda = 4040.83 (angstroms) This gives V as 23.71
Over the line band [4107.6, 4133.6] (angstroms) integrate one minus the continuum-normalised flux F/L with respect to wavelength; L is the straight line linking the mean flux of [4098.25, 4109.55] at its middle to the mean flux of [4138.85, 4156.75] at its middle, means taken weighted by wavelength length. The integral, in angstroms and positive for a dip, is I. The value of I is -4.3 angstroms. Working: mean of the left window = 18.3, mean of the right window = 20.8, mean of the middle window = 22.4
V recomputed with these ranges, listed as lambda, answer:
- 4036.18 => 21.55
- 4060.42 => 23.2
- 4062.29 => 21.49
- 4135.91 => 20.36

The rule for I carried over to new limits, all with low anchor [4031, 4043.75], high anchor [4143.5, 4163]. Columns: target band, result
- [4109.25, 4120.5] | -0.5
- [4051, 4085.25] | 0.5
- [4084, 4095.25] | -0.2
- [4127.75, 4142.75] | 0.0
